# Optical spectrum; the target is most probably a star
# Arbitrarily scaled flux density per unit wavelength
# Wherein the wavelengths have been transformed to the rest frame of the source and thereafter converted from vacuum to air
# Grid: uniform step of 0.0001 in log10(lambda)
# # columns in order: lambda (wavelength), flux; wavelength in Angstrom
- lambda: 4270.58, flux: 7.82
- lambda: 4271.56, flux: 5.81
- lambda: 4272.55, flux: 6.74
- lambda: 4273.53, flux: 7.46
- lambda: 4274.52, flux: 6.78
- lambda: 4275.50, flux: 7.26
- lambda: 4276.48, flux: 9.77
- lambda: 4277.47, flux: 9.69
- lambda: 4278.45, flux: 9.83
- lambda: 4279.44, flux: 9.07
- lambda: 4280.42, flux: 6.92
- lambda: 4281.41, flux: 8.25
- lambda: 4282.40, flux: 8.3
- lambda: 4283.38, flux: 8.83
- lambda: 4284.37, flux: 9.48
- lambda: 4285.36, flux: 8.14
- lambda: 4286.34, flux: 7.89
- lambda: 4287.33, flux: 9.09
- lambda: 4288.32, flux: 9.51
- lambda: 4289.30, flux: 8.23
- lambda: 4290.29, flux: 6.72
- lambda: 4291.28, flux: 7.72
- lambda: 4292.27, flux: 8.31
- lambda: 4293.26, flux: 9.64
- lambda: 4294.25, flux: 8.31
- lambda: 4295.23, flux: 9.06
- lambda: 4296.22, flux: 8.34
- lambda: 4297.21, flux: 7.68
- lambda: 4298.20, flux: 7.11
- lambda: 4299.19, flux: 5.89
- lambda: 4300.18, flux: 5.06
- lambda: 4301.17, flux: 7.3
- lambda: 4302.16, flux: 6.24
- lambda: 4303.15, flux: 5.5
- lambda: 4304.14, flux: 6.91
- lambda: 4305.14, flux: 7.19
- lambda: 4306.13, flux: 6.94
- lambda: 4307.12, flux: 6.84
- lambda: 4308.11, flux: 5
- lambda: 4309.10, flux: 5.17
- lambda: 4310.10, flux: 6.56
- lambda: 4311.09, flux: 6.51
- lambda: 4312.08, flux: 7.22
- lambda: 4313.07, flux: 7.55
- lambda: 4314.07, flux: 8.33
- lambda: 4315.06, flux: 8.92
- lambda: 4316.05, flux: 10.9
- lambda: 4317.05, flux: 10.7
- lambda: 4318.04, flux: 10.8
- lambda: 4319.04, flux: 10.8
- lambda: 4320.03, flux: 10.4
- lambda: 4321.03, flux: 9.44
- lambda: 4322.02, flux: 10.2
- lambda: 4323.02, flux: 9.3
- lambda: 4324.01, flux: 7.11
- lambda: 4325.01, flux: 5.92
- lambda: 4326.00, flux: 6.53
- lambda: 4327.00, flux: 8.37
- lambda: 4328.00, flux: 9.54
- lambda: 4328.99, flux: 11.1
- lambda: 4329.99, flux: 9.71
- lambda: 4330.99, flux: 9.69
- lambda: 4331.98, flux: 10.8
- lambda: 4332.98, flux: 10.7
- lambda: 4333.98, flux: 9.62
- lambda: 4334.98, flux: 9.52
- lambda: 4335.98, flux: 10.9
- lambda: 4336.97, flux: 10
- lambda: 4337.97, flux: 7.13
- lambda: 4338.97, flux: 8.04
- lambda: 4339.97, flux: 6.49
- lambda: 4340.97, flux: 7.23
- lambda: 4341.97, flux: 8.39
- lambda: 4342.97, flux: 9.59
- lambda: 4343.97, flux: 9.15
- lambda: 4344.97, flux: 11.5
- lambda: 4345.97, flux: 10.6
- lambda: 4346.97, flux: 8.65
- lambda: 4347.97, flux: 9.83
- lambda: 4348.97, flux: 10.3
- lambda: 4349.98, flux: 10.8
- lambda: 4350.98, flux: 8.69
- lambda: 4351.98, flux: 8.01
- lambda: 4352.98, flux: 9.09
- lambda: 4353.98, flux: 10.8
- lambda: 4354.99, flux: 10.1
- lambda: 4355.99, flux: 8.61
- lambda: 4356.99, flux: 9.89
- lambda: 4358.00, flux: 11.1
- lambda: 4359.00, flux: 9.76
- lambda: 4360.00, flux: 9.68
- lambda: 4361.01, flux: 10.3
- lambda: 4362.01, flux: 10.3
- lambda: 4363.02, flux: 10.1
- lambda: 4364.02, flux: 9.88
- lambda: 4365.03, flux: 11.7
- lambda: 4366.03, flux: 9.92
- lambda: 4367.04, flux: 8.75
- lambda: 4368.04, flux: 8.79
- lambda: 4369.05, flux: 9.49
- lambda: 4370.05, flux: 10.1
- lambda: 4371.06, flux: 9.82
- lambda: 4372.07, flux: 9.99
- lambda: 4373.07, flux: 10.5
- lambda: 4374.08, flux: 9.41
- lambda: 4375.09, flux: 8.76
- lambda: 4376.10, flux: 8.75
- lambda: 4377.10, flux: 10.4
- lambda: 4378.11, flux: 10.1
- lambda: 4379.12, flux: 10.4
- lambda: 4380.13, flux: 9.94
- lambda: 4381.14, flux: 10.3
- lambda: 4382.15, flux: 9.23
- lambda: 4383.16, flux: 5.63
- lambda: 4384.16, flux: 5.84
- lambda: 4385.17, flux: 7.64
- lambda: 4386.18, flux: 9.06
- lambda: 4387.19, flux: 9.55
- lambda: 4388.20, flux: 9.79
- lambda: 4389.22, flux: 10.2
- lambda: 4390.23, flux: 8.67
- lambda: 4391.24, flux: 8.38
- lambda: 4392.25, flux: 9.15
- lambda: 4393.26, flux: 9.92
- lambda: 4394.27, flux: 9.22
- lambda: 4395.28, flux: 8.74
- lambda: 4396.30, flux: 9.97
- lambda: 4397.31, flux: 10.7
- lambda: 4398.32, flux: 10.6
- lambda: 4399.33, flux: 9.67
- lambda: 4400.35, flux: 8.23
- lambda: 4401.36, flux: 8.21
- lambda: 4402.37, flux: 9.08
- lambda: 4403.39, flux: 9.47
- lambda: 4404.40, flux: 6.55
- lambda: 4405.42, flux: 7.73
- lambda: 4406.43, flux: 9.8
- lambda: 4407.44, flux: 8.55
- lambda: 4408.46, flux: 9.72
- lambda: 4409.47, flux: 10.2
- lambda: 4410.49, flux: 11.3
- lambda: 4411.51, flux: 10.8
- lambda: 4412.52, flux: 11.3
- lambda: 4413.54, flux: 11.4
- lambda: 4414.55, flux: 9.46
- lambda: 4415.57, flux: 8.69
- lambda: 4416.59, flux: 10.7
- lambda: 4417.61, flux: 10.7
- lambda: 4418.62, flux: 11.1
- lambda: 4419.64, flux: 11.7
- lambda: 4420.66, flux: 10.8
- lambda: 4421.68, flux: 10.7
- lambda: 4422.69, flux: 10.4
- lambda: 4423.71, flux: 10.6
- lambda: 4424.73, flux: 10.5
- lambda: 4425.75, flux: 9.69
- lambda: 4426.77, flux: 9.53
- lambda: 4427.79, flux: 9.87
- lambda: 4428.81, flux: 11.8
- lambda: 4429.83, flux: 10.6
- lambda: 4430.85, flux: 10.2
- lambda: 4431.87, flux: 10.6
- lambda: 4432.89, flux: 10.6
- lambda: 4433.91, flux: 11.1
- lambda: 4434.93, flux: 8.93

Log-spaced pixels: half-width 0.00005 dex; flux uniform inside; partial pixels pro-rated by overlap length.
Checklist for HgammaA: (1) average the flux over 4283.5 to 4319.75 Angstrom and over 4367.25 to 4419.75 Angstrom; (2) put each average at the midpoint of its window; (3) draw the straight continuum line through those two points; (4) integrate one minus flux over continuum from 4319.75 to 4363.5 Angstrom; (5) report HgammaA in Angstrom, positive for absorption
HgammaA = -4.22 Angstrom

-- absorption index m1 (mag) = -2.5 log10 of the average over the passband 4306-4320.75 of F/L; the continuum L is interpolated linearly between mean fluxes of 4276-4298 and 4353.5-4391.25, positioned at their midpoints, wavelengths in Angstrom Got 0.08 mag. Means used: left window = 8.56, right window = 9.53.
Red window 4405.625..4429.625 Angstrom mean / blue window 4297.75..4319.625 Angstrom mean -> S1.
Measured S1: 1.4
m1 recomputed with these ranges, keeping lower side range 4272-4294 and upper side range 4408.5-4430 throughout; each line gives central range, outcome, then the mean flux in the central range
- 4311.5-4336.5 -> -0.042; 9.36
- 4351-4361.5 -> -0.018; 9.69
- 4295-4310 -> 0.288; 6.63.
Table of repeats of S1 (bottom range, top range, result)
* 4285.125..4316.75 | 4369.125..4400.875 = 1.24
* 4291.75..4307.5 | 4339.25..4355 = 1.28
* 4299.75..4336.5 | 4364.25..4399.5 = 1.12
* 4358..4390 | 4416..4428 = 1.11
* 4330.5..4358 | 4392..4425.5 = 1.05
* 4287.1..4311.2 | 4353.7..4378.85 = 1.37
